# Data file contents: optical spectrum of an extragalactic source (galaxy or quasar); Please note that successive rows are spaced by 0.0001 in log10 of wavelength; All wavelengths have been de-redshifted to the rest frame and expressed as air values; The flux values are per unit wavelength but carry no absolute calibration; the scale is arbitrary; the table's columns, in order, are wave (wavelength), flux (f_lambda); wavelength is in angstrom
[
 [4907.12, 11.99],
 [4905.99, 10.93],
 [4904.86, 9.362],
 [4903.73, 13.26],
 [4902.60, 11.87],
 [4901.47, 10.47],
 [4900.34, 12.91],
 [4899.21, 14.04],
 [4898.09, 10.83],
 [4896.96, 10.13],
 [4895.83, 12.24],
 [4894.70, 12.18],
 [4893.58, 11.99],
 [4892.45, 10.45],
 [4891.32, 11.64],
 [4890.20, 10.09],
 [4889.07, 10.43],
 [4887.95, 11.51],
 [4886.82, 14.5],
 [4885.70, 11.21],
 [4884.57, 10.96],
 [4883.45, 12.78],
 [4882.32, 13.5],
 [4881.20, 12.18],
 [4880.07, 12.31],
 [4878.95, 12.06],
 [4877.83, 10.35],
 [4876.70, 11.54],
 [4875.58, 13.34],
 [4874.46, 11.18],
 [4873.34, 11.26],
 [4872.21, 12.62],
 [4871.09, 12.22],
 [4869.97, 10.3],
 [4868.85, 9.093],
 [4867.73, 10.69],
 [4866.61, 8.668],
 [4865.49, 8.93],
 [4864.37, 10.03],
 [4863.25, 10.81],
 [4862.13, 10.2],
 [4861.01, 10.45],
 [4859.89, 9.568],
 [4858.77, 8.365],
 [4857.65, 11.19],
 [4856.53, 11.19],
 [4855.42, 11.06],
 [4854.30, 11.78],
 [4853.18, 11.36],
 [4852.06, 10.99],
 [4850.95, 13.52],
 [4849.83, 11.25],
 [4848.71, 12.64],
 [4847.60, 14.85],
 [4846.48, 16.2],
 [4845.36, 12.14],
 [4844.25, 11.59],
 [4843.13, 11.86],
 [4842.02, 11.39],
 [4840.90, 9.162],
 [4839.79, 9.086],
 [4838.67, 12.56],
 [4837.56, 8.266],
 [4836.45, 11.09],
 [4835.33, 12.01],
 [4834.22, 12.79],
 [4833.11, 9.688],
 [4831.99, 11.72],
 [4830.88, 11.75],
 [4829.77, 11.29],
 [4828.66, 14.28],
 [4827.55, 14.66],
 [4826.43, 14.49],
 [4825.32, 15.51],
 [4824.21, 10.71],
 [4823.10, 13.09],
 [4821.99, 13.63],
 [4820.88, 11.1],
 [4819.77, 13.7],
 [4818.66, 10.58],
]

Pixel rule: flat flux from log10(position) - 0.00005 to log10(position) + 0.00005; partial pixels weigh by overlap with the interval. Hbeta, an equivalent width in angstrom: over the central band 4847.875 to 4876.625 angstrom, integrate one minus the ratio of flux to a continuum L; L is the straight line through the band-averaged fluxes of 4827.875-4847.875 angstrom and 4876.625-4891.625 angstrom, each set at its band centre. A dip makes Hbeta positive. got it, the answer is 2.0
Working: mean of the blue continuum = 11.8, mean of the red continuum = 11.8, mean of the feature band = 11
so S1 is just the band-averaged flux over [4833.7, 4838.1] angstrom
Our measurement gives 11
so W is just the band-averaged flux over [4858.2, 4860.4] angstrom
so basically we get 8.95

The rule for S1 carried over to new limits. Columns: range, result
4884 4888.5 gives 12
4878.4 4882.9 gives 12.5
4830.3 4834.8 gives 11.5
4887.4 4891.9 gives 10.9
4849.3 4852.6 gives 11.9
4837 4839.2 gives 10.4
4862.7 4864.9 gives 10.4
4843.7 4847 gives 13.3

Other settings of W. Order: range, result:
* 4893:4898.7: 11.5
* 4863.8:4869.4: 9.49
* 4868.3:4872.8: 11.1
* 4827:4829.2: 14.5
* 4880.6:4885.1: 12.4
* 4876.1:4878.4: 11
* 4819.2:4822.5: 12.8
